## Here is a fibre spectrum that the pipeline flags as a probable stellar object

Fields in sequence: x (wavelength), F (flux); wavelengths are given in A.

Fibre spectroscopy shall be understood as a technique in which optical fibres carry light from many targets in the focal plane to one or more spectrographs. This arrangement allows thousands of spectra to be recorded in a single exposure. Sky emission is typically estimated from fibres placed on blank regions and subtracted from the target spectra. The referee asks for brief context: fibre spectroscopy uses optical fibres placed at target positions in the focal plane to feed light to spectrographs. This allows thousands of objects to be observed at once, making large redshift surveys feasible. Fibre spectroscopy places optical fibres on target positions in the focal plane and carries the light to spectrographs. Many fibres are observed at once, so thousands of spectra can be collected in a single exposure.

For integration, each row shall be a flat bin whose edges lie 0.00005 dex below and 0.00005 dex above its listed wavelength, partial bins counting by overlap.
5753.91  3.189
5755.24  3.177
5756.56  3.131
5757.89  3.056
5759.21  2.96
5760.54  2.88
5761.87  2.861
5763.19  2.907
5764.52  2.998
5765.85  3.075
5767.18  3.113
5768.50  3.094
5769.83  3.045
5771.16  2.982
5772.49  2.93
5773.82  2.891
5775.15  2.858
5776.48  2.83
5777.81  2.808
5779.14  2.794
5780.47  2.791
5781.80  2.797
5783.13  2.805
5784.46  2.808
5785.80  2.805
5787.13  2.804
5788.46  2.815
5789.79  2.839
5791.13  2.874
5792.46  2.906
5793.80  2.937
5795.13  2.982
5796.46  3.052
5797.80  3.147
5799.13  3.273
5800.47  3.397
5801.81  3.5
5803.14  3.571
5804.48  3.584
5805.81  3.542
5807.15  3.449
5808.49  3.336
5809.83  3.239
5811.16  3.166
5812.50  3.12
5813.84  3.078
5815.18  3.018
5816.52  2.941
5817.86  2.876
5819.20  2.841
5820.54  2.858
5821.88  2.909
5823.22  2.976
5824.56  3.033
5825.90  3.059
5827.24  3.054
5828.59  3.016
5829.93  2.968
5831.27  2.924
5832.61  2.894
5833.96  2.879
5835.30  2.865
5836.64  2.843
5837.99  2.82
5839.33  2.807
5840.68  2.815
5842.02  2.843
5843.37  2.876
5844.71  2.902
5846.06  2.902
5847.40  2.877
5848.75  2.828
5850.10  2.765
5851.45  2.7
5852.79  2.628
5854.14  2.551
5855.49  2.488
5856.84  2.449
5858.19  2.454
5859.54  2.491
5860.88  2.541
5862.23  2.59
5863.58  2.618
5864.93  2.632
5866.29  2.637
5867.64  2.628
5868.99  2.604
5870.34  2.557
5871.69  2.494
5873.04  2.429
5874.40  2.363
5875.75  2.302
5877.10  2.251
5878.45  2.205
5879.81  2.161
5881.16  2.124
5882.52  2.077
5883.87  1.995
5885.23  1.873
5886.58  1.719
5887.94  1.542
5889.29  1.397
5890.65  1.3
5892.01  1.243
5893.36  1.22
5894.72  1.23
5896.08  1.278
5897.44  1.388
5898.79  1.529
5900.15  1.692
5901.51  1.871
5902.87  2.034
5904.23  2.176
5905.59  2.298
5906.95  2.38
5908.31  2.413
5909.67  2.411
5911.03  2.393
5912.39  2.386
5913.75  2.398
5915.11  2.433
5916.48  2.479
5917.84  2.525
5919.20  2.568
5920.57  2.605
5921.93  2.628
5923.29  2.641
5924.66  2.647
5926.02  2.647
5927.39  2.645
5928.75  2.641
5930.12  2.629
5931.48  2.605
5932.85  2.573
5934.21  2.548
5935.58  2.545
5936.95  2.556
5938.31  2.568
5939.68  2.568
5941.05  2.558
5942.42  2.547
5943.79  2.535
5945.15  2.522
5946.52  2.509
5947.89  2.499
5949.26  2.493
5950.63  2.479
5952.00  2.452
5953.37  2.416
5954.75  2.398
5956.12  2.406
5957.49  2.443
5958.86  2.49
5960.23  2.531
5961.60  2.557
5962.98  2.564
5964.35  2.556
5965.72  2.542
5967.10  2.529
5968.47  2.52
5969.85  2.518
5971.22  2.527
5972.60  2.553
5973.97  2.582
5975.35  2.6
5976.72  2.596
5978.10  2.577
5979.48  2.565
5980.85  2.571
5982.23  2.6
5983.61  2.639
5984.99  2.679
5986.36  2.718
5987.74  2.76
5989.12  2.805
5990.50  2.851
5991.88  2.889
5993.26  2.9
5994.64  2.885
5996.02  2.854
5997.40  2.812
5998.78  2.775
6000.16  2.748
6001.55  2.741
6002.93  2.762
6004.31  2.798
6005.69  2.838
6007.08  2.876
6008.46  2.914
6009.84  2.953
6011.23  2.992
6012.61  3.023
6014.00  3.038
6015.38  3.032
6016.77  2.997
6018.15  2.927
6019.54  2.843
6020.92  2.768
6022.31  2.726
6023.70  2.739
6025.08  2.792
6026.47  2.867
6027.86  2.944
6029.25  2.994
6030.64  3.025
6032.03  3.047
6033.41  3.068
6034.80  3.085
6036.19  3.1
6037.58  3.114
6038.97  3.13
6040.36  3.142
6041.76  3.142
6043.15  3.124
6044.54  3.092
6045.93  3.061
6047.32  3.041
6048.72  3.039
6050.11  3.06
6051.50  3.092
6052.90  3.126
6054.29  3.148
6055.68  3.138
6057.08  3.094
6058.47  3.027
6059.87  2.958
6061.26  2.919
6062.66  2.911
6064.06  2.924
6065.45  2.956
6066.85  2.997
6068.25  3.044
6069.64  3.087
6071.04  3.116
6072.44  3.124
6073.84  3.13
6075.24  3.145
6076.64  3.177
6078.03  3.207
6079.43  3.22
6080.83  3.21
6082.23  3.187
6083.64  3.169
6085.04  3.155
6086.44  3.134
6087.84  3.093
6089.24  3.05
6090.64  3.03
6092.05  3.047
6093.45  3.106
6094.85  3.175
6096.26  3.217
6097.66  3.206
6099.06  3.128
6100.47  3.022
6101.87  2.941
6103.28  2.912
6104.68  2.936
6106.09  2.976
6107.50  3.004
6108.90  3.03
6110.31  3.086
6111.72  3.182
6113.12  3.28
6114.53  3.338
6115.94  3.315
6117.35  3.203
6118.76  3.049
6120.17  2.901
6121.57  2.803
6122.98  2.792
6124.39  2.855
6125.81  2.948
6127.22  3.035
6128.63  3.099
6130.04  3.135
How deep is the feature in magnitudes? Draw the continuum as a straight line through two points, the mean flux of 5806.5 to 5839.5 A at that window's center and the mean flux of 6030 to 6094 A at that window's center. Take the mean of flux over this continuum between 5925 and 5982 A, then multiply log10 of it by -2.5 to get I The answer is 0.20 mag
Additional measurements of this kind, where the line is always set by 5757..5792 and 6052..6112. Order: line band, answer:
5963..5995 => 0.14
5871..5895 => 0.49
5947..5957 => 0.22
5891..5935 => 0.32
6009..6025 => 0.05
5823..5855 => 0.03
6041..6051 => -0.01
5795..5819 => -0.11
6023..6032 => 0.05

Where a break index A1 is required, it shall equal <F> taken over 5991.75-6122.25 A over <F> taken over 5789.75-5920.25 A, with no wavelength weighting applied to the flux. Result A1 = 1.2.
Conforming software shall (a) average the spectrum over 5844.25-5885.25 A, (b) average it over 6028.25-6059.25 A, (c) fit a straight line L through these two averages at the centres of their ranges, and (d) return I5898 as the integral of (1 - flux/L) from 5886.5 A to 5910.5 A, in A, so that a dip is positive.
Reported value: 8.1 A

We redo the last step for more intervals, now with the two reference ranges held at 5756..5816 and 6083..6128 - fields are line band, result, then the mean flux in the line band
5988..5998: 0.7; 2.85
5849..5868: 2.9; 2.59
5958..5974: 2.7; 2.54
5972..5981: 1.4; 2.58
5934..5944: 1.6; 2.55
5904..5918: 3.0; 2.39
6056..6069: 0.3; 2.99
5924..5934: 1.4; 2.62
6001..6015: 0.7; 2.9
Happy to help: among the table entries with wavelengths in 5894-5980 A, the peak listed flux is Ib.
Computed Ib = 2.647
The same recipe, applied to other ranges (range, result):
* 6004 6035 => 3.085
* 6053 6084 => 3.22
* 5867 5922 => 2.628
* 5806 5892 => 3.449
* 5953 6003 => 2.9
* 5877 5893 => 2.251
